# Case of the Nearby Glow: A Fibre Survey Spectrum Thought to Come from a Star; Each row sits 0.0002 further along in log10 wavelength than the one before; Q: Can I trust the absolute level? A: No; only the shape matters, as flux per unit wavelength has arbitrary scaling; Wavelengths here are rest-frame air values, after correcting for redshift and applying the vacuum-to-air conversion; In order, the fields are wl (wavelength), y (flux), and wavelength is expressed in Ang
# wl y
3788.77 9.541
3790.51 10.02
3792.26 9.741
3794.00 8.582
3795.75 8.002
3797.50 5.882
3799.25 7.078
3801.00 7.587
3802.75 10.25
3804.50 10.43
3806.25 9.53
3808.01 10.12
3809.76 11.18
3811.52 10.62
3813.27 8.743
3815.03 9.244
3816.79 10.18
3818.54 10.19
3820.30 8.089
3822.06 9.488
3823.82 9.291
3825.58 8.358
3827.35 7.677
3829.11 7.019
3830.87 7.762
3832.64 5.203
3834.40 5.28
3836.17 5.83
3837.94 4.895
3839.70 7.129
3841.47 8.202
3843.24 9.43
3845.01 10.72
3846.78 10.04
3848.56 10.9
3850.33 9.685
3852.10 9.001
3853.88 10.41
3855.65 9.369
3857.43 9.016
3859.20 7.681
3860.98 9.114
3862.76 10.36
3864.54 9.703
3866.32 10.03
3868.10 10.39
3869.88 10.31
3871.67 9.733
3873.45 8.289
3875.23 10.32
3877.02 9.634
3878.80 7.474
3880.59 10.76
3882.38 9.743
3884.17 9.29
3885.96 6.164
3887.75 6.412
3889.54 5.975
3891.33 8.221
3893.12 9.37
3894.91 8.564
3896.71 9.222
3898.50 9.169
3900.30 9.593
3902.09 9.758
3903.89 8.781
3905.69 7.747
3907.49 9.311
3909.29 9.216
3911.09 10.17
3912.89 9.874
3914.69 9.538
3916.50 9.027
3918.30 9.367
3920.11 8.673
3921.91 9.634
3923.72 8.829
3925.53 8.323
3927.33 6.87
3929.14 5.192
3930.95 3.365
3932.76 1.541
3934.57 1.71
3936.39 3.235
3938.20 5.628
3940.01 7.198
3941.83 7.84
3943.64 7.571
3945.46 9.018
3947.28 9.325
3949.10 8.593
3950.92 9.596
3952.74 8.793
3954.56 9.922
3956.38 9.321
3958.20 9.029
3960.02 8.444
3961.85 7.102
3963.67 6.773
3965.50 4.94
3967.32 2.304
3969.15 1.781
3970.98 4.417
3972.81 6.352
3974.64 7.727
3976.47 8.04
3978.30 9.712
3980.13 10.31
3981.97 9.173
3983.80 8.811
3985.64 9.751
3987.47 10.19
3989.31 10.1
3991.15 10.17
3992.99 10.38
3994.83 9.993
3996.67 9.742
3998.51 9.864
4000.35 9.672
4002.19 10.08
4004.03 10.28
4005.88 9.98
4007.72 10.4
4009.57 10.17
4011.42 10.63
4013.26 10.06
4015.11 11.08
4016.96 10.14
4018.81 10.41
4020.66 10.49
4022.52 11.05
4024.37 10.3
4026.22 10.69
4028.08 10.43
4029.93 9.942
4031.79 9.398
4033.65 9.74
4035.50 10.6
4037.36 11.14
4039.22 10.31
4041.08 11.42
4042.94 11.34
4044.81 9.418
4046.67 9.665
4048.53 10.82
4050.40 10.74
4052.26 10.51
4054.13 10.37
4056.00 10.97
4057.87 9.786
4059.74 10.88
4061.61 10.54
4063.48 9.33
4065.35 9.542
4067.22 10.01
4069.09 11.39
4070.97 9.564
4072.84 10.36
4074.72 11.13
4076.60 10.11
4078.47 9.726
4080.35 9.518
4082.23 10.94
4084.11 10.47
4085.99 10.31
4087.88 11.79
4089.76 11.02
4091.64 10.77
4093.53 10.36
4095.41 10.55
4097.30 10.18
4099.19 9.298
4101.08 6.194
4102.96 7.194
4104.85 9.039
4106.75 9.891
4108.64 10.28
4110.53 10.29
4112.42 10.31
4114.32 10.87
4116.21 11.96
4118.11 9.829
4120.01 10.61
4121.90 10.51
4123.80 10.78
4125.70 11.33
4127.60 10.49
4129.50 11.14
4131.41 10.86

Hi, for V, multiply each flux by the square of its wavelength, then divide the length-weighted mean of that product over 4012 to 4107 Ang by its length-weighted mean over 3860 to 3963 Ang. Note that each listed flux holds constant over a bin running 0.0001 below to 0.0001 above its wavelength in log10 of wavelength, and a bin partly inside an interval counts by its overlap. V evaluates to 1.3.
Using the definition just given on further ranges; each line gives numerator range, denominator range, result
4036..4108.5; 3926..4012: 1.35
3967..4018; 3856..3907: 1.07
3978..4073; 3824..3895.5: 1.29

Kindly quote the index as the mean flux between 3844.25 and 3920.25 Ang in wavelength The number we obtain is 9.21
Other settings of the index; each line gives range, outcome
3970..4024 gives 9.63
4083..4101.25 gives 10.3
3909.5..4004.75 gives 7.96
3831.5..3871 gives 8.76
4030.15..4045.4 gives 10.4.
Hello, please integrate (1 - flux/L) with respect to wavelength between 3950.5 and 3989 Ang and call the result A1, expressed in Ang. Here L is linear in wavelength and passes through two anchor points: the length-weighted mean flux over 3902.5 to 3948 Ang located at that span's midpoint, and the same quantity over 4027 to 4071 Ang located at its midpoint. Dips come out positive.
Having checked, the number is 3.5 Ang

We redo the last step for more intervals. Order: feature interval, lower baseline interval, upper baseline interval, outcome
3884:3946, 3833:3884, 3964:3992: 5.1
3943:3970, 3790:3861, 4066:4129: 5.5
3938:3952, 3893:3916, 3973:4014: 1.8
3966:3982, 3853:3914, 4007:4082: 5.5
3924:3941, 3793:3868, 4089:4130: 7.9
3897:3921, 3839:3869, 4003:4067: 1.3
